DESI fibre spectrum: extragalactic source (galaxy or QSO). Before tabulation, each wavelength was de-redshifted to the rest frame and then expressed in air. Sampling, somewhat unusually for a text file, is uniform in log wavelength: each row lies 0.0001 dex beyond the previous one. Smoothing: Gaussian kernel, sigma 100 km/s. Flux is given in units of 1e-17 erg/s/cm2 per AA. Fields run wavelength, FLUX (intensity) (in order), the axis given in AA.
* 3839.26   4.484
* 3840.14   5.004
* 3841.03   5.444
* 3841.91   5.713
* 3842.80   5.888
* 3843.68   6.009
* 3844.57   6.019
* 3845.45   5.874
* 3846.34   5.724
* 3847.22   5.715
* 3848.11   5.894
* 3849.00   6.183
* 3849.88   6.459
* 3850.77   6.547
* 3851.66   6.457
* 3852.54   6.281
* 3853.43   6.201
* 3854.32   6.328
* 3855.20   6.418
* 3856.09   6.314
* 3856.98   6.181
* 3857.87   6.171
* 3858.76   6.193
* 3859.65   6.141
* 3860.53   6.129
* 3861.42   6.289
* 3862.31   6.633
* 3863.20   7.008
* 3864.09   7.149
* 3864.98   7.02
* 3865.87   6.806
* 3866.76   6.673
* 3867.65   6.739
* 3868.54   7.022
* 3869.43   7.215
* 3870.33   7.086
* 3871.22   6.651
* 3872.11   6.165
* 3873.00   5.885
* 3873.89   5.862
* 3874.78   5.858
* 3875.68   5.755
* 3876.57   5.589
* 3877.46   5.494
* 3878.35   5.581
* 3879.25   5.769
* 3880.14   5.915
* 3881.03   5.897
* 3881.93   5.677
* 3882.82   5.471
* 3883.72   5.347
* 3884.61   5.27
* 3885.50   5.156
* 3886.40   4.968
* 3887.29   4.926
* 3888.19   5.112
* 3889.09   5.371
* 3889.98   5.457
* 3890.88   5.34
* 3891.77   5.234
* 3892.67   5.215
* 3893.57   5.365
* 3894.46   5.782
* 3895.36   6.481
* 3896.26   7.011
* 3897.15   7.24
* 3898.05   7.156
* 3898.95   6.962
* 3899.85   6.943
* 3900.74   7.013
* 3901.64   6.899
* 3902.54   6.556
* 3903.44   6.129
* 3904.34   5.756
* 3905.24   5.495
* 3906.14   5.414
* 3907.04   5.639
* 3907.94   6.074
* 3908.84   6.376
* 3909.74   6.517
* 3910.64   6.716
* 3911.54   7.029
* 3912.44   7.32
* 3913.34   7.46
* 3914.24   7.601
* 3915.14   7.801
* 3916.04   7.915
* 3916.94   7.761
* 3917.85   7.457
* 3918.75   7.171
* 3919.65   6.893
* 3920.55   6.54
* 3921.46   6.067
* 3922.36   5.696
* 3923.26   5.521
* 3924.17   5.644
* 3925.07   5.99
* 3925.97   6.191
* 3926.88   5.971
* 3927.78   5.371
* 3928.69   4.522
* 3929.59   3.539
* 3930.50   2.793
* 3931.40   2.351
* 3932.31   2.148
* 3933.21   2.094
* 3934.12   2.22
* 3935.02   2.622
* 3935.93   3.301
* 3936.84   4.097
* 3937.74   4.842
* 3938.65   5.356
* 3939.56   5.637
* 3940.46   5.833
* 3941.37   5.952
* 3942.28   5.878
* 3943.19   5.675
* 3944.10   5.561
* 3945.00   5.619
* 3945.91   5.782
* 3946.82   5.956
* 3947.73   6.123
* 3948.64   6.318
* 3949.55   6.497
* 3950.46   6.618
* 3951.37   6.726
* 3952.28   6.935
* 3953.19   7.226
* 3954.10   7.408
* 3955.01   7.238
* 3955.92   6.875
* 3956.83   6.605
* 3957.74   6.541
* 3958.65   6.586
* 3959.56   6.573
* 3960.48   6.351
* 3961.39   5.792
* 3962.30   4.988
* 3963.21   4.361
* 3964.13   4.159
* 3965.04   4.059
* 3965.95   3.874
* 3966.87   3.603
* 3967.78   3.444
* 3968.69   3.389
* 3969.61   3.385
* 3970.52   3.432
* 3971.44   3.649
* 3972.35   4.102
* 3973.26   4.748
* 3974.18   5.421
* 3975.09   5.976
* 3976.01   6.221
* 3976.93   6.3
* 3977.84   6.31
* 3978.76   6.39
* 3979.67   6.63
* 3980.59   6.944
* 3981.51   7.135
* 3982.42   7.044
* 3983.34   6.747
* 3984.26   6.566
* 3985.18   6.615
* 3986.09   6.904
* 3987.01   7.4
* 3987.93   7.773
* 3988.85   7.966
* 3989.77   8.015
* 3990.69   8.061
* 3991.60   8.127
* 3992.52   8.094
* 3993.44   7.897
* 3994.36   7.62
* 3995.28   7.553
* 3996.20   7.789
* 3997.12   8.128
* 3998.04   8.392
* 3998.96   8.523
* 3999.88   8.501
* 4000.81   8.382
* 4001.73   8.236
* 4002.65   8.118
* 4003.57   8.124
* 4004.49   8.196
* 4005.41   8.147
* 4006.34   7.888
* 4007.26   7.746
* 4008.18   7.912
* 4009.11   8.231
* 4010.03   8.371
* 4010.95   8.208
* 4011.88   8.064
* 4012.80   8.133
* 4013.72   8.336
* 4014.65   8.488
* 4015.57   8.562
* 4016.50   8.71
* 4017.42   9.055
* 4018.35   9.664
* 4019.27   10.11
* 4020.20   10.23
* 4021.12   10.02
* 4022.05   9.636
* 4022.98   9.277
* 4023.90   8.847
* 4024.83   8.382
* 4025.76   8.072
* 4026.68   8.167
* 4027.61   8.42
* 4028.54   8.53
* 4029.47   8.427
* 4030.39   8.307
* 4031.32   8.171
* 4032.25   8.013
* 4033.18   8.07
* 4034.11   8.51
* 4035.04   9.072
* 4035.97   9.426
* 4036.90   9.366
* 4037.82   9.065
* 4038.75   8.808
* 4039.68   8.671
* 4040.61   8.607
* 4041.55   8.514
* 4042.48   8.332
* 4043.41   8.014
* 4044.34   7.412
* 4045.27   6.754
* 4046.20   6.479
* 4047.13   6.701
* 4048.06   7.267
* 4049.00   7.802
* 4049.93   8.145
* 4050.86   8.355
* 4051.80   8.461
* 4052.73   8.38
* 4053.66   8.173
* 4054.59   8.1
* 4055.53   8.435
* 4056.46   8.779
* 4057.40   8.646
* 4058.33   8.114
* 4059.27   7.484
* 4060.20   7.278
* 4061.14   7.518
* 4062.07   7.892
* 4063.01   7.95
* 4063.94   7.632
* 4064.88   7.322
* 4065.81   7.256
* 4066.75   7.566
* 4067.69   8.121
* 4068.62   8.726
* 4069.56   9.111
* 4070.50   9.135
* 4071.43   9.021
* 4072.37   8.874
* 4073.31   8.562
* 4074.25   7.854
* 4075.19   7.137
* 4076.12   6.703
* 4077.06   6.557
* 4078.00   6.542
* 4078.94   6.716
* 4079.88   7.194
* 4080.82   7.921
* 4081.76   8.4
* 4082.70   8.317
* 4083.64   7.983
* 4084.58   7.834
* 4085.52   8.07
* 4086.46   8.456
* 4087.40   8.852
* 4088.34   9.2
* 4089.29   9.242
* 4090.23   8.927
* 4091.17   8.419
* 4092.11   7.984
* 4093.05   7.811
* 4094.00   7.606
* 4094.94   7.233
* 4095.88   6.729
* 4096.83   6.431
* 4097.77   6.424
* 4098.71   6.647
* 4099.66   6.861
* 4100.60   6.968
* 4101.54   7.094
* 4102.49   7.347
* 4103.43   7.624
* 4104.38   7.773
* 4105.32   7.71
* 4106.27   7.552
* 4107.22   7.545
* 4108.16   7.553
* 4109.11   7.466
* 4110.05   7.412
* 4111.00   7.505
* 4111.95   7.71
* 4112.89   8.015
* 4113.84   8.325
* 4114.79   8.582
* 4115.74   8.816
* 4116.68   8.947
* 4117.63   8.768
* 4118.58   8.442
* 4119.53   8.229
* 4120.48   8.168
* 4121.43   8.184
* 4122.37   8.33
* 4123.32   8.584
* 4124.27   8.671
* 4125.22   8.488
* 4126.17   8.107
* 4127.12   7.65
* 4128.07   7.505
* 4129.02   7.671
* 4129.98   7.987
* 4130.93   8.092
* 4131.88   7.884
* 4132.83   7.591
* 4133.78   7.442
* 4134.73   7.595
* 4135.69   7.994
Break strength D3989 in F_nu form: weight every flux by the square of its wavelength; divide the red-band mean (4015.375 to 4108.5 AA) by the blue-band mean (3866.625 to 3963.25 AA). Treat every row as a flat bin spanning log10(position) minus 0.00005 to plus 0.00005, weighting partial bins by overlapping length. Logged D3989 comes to 1.48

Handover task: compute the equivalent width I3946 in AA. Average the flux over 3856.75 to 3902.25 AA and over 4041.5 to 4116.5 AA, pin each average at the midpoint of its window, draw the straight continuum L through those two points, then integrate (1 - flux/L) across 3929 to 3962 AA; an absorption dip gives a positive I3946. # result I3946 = 6.5 AA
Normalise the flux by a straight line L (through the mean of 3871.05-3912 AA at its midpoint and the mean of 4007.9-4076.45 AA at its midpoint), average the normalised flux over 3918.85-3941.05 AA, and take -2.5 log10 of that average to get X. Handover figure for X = 0.361 mag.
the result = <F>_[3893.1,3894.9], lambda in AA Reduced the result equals 5.58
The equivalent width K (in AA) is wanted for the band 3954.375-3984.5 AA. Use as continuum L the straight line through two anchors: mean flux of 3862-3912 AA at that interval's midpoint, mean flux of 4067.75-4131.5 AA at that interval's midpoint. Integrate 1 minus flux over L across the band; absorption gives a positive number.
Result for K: 5.8 AA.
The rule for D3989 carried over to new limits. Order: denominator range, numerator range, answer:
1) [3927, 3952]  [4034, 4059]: 1.80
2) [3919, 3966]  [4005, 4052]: 1.63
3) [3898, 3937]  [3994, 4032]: 1.55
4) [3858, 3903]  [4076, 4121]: 1.41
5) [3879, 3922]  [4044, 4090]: 1.38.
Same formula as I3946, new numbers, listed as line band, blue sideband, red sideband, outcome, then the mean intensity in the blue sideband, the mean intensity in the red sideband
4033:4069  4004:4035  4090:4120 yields 0.8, 8.58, 7.69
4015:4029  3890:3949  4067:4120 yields -4.1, 5.76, 7.87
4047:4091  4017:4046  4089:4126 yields 1.3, 8.69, 7.85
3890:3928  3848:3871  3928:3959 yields -4.3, 6.53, 5.28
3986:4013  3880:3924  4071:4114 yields -4.0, 6.25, 7.69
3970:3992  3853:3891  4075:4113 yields 1.3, 6.06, 7.6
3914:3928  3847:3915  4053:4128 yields -0.2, 6.21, 7.92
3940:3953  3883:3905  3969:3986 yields -0.7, 5.94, 5.76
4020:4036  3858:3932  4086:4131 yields -3.3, 6.1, 7.91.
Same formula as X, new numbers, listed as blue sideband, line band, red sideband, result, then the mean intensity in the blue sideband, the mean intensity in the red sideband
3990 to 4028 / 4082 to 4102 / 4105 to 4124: 0.05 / 8.45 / 8.1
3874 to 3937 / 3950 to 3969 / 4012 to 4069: 0.18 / 5.71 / 8.34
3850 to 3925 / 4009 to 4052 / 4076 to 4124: -0.16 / 6.28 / 7.81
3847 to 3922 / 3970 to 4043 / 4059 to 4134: -0.10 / 6.3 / 7.87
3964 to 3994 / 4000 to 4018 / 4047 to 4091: -0.23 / 5.98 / 8.03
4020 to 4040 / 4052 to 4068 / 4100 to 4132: 0.08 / 8.78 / 7.96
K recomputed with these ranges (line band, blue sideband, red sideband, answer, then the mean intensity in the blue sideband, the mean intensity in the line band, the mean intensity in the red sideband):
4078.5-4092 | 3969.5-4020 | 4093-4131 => -1.0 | 7.45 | 8.25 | 7.77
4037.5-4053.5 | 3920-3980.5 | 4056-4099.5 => -1.7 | 5.25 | 7.98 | 7.86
